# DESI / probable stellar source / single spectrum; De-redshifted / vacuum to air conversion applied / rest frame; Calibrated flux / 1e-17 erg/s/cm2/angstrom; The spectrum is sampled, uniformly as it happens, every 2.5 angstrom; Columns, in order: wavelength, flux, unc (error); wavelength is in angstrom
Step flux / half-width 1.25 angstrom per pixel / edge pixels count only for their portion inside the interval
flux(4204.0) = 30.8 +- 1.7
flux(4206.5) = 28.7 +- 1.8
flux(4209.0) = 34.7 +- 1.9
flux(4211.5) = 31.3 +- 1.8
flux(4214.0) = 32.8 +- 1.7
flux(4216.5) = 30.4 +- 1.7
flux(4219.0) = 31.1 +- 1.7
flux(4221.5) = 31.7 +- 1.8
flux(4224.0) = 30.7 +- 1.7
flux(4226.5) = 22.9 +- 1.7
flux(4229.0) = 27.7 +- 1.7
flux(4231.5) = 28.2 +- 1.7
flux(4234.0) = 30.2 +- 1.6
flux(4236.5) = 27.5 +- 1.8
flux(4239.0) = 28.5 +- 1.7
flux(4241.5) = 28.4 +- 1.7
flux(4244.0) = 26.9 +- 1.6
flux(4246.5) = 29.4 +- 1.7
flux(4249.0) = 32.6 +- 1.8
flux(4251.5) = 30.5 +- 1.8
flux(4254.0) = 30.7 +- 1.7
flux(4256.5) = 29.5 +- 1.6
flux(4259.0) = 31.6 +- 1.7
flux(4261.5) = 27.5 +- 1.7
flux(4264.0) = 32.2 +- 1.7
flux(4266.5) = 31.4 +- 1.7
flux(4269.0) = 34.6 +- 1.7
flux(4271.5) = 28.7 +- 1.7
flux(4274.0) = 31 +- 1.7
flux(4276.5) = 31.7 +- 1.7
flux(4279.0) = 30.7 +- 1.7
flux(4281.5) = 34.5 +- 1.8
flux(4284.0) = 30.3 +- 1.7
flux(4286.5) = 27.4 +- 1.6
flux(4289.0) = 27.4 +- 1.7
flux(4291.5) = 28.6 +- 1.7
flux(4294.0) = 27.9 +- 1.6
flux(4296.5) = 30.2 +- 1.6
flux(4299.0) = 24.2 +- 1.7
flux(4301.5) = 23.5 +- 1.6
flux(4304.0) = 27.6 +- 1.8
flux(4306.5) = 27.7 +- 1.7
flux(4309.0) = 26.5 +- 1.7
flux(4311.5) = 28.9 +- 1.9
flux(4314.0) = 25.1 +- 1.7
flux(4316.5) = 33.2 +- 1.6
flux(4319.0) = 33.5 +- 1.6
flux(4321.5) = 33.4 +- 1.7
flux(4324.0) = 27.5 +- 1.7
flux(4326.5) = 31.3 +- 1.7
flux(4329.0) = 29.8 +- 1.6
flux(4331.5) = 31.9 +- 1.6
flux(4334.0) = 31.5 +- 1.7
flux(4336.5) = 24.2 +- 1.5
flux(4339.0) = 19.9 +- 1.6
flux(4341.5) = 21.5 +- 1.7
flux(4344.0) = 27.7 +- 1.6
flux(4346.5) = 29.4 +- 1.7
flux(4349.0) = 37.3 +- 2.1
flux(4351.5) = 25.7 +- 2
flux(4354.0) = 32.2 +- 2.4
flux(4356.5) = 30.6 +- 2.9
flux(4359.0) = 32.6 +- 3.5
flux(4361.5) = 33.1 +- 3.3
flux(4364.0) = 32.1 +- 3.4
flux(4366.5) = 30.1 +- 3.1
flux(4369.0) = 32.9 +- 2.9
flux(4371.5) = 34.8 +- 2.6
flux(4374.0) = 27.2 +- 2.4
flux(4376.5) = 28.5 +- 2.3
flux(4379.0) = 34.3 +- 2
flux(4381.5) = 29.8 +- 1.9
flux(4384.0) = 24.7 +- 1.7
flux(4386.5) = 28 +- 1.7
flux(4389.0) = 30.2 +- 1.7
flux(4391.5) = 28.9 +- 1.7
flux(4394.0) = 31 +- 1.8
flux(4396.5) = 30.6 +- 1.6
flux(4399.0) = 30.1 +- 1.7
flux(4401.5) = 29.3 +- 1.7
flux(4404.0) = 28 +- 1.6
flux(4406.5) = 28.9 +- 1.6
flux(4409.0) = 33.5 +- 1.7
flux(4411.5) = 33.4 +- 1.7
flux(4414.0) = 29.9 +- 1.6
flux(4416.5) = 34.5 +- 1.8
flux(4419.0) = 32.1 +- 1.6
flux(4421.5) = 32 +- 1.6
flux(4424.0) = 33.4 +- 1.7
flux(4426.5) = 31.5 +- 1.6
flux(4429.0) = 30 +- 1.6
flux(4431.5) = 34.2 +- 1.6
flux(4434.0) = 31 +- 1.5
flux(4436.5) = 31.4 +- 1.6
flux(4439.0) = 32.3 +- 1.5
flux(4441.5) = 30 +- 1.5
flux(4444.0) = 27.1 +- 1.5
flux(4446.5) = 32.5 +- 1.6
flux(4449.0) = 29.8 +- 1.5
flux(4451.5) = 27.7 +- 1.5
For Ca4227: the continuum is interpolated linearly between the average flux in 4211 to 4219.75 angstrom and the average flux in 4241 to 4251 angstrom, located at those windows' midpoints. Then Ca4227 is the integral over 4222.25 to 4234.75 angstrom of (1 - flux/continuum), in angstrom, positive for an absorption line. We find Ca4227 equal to 1.1 angstrom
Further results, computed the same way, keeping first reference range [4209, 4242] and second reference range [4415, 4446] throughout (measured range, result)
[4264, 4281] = -0.9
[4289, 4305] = 1.7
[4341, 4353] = 0.8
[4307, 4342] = 2.3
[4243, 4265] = -0.2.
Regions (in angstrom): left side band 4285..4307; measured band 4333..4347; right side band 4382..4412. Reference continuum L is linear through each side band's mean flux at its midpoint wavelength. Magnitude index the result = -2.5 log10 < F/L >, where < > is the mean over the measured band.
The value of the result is 0.12 mag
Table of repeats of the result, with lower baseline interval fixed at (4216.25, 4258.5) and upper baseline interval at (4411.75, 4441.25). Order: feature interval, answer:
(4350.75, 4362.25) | 0.001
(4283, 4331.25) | 0.058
